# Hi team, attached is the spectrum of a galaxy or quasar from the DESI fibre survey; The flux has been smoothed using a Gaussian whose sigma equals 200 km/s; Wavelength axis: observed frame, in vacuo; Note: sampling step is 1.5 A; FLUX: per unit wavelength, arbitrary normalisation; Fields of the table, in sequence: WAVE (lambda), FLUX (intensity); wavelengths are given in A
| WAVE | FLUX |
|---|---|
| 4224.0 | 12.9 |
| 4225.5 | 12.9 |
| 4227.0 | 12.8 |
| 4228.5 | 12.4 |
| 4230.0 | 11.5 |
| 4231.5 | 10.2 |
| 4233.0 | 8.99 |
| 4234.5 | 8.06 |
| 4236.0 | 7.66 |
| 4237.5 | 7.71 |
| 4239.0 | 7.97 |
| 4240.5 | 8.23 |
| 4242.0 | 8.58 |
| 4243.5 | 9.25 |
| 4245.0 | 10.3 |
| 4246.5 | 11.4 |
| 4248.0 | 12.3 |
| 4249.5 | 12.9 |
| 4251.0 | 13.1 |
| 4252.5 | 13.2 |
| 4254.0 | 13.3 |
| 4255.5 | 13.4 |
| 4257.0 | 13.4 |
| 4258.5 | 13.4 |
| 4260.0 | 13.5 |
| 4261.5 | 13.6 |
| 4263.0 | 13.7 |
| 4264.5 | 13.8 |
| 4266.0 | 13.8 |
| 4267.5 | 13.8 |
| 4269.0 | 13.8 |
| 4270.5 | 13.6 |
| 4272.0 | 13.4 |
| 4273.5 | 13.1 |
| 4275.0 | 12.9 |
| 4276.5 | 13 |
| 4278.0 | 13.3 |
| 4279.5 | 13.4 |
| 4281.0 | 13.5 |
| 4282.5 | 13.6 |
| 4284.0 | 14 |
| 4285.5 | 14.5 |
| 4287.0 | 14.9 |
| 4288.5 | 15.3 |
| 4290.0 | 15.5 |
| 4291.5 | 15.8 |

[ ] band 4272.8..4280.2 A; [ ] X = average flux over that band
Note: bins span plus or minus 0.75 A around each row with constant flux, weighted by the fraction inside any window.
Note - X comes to 13.1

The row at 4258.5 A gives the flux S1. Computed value 13.4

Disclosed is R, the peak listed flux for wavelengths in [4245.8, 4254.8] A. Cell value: 13.3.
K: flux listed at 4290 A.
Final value 15.5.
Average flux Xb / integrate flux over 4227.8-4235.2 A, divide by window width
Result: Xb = 10.2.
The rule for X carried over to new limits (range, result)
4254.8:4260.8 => 13.4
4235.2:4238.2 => 7.69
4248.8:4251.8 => 13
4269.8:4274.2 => 13.4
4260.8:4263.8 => 13.7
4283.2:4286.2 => 14.2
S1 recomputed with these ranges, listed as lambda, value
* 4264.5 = 13.8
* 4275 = 12.9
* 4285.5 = 14.5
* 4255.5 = 13.4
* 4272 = 13.4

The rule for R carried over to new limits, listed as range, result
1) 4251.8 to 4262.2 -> 13.6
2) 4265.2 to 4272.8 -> 13.8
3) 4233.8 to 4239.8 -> 8.06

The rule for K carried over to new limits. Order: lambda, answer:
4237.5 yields 7.71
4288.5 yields 15.3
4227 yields 12.8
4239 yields 7.97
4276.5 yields 13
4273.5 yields 13.1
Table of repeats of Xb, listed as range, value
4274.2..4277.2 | 13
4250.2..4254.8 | 13.2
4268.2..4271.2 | 13.7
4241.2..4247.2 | 9.86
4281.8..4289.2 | 14.5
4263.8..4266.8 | 13.8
